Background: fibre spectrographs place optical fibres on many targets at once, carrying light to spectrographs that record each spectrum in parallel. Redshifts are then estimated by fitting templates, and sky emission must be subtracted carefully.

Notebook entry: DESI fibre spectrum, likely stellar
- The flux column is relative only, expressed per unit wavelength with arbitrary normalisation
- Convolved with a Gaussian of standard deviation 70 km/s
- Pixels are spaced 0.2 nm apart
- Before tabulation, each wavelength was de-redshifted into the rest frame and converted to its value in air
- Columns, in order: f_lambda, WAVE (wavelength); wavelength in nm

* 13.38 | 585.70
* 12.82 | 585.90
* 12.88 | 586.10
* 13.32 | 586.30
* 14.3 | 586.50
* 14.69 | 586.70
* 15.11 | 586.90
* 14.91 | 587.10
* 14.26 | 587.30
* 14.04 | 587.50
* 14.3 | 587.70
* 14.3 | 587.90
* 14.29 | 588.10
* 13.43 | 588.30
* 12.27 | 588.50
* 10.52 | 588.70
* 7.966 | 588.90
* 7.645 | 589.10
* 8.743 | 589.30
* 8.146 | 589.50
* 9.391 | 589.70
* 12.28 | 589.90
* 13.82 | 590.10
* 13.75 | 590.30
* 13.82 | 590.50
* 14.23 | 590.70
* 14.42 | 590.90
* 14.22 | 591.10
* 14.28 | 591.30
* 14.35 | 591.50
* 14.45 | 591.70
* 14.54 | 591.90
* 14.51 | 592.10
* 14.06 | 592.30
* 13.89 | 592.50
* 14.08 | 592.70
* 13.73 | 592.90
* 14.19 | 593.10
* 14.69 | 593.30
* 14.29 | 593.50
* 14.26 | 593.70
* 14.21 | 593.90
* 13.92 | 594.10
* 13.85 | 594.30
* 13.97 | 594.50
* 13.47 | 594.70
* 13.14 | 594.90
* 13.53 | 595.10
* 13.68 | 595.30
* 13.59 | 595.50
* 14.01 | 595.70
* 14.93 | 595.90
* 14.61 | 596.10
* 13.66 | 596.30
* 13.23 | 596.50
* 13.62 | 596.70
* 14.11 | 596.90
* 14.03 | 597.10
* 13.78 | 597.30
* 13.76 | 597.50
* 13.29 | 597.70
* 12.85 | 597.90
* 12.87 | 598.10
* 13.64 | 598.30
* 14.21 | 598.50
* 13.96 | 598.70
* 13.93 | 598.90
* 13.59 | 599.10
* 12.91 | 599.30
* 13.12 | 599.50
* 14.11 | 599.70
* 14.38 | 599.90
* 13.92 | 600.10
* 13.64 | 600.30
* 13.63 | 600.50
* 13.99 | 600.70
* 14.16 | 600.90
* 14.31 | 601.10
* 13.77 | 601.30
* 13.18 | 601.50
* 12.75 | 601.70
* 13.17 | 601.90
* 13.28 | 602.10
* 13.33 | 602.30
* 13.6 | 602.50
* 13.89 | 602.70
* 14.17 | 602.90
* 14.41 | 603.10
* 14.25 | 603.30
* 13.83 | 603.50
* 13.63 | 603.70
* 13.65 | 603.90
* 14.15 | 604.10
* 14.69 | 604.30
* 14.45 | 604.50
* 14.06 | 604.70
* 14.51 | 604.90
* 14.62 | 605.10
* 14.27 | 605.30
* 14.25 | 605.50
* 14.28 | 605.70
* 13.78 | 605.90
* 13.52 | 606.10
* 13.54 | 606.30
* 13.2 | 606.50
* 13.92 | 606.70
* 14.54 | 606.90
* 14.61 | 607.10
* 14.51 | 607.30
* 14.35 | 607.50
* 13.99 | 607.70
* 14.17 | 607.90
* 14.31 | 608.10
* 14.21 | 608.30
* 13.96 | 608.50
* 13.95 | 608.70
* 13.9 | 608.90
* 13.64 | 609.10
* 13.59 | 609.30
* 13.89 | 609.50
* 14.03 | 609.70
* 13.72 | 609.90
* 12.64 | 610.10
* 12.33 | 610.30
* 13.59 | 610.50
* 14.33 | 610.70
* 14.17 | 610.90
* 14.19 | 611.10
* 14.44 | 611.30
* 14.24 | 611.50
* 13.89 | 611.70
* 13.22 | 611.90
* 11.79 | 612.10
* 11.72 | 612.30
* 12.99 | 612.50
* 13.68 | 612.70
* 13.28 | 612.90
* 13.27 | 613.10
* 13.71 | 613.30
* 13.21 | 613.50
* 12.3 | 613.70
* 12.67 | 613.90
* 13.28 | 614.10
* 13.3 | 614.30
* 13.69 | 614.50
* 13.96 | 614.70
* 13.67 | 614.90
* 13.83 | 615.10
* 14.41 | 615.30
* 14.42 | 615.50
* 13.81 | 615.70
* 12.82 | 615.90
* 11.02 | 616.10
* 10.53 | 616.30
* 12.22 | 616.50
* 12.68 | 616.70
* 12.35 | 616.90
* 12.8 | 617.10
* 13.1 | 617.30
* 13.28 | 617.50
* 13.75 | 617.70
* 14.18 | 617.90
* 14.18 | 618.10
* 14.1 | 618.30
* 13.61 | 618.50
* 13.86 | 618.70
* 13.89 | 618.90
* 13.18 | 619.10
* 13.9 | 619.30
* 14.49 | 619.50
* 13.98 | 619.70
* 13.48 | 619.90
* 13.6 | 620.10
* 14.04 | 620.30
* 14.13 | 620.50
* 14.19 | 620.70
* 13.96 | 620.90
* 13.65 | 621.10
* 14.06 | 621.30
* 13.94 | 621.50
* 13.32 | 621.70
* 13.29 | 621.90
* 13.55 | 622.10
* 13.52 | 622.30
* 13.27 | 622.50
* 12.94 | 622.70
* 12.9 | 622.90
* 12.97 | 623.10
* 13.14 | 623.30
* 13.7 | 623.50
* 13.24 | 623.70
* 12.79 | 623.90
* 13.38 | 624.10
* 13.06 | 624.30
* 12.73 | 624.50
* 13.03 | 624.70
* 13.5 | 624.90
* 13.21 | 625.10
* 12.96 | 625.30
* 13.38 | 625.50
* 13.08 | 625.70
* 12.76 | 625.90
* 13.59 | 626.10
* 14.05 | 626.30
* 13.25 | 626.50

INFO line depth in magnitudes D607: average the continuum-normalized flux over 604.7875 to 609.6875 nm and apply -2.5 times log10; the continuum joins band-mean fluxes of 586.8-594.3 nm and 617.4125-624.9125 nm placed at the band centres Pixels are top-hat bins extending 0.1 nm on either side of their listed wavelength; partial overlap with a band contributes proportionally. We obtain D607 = -0.051 mag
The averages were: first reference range 13.2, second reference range 13.6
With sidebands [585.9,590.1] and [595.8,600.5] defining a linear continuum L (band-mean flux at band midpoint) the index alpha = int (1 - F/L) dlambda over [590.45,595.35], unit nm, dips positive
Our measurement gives -0.39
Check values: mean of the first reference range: 12.4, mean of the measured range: 14.1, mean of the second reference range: 13.7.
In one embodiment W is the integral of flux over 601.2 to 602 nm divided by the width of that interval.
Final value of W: 13.2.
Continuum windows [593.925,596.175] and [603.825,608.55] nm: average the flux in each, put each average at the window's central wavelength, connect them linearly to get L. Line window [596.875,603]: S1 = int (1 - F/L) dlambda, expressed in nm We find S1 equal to 0.15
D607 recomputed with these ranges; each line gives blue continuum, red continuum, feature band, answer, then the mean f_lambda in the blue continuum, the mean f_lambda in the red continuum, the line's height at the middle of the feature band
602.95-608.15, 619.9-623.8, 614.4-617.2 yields 0.06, 14.1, 13.5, 13.8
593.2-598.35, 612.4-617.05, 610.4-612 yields -0.06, 13.8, 13.1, 13.2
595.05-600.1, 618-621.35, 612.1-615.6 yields 0.04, 13.7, 13.9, 13.9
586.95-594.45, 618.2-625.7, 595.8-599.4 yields -0.04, 13.2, 13.5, 13.3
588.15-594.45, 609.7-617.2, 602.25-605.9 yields -0.08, 13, 13.2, 13.1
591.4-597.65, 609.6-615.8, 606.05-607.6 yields -0.03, 14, 13.5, 13.6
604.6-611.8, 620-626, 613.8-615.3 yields 0.01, 14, 13.4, 13.7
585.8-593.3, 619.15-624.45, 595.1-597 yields -0.05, 13.2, 13.5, 13.2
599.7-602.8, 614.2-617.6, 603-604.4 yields -0.04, 13.7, 13.1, 13.6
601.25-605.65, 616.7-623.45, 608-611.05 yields 0.00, 13.9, 13.6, 13.8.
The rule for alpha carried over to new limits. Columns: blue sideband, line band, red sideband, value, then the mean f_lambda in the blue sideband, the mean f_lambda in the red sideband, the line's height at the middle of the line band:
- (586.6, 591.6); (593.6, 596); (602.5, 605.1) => -0.10 nm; 12.8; 14.1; 13.3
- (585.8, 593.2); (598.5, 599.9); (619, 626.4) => -0.05 nm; 13.1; 13.5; 13.2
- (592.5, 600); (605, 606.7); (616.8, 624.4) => -0.03 nm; 13.8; 13.5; 13.7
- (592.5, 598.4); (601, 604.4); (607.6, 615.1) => -0.02 nm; 13.8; 13.5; 13.7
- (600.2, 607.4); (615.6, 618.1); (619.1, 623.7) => 0.17 nm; 13.9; 13.6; 13.7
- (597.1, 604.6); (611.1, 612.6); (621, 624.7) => 0.03 nm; 13.7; 13.3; 13.5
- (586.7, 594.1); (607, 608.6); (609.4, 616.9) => -0.12 nm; 13.2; 13.3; 13.3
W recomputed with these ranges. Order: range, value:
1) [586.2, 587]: 14.4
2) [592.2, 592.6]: 14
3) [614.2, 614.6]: 13.5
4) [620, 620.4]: 13.8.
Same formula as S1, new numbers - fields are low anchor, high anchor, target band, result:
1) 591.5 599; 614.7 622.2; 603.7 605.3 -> -0.060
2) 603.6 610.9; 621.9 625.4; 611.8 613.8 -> 0.114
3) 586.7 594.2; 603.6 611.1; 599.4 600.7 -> -0.015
